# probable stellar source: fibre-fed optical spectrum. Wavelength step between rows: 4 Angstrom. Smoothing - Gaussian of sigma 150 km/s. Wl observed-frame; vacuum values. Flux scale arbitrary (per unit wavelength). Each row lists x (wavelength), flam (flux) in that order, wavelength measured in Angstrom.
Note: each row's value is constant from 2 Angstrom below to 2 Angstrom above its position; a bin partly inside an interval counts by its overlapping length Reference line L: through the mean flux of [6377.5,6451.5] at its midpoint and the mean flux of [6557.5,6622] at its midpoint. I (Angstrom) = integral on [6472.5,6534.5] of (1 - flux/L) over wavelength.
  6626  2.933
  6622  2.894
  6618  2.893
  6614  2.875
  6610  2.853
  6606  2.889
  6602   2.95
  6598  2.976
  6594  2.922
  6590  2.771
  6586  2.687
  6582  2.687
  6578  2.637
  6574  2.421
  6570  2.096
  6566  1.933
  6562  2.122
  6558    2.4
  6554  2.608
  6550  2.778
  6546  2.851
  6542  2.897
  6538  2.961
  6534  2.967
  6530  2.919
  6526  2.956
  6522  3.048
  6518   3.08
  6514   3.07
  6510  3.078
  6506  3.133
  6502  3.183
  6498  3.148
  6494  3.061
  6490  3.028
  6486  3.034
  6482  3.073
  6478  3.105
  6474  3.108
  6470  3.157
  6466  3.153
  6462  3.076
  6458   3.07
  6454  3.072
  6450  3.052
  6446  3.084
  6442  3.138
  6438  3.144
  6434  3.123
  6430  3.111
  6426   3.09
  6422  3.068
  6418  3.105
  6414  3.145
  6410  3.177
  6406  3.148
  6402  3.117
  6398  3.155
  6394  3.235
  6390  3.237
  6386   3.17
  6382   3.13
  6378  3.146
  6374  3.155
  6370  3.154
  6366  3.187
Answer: -3.8 Angstrom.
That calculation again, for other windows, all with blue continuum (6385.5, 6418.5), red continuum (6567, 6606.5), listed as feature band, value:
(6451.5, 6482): -1.1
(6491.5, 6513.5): -1.6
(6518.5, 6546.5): -1.3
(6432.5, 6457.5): -0.4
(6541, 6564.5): 1.6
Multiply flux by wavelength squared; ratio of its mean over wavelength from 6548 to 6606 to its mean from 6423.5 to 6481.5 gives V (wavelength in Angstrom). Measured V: 0.86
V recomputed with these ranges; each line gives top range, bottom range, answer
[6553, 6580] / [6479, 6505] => 0.76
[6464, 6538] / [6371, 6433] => 1.01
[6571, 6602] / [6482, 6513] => 0.90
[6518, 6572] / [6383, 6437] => 0.89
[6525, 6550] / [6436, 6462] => 0.97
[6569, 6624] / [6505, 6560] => 0.97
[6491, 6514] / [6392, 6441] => 1.02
